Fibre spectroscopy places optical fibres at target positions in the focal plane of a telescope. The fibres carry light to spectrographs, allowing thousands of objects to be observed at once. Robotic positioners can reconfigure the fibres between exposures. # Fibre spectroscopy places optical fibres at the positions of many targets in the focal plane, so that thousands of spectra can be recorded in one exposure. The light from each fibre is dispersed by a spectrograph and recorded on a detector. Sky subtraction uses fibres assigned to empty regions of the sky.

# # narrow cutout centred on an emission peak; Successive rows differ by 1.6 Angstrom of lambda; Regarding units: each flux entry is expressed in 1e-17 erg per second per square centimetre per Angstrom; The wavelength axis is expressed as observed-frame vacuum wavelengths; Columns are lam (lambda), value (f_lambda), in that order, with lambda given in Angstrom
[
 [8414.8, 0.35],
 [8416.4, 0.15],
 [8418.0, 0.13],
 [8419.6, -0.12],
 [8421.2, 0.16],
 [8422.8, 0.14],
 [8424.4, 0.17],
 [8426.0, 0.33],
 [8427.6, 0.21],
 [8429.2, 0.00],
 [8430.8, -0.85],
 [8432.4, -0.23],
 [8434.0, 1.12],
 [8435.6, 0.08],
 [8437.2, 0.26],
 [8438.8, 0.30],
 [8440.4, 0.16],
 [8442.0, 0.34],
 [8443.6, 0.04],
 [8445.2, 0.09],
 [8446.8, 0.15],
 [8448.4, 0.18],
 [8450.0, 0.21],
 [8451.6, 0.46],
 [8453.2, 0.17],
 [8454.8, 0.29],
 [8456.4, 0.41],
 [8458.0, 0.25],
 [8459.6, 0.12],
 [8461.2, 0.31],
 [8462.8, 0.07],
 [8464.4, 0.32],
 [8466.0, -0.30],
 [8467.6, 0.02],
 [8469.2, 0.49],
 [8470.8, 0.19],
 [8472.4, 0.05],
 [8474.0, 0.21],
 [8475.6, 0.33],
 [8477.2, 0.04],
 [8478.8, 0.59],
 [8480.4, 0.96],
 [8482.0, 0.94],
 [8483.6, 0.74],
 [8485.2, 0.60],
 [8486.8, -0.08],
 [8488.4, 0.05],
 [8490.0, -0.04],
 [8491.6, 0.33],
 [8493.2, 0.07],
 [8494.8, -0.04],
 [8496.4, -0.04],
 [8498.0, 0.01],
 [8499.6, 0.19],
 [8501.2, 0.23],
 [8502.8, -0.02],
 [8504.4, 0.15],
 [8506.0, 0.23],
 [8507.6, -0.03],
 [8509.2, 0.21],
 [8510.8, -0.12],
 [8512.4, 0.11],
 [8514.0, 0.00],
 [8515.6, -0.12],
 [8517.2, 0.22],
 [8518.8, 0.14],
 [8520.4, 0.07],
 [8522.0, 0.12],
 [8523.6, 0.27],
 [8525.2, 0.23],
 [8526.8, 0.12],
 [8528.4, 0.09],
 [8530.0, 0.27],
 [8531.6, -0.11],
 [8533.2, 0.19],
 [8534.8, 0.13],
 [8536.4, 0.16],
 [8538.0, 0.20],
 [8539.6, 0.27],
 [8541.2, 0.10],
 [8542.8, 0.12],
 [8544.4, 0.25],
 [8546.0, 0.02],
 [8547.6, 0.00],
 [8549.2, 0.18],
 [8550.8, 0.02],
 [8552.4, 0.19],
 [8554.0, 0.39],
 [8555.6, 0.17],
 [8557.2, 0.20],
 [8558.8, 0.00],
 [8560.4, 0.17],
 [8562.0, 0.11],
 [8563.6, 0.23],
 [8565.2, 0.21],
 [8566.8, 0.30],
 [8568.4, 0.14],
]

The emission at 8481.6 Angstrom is H-beta 4861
